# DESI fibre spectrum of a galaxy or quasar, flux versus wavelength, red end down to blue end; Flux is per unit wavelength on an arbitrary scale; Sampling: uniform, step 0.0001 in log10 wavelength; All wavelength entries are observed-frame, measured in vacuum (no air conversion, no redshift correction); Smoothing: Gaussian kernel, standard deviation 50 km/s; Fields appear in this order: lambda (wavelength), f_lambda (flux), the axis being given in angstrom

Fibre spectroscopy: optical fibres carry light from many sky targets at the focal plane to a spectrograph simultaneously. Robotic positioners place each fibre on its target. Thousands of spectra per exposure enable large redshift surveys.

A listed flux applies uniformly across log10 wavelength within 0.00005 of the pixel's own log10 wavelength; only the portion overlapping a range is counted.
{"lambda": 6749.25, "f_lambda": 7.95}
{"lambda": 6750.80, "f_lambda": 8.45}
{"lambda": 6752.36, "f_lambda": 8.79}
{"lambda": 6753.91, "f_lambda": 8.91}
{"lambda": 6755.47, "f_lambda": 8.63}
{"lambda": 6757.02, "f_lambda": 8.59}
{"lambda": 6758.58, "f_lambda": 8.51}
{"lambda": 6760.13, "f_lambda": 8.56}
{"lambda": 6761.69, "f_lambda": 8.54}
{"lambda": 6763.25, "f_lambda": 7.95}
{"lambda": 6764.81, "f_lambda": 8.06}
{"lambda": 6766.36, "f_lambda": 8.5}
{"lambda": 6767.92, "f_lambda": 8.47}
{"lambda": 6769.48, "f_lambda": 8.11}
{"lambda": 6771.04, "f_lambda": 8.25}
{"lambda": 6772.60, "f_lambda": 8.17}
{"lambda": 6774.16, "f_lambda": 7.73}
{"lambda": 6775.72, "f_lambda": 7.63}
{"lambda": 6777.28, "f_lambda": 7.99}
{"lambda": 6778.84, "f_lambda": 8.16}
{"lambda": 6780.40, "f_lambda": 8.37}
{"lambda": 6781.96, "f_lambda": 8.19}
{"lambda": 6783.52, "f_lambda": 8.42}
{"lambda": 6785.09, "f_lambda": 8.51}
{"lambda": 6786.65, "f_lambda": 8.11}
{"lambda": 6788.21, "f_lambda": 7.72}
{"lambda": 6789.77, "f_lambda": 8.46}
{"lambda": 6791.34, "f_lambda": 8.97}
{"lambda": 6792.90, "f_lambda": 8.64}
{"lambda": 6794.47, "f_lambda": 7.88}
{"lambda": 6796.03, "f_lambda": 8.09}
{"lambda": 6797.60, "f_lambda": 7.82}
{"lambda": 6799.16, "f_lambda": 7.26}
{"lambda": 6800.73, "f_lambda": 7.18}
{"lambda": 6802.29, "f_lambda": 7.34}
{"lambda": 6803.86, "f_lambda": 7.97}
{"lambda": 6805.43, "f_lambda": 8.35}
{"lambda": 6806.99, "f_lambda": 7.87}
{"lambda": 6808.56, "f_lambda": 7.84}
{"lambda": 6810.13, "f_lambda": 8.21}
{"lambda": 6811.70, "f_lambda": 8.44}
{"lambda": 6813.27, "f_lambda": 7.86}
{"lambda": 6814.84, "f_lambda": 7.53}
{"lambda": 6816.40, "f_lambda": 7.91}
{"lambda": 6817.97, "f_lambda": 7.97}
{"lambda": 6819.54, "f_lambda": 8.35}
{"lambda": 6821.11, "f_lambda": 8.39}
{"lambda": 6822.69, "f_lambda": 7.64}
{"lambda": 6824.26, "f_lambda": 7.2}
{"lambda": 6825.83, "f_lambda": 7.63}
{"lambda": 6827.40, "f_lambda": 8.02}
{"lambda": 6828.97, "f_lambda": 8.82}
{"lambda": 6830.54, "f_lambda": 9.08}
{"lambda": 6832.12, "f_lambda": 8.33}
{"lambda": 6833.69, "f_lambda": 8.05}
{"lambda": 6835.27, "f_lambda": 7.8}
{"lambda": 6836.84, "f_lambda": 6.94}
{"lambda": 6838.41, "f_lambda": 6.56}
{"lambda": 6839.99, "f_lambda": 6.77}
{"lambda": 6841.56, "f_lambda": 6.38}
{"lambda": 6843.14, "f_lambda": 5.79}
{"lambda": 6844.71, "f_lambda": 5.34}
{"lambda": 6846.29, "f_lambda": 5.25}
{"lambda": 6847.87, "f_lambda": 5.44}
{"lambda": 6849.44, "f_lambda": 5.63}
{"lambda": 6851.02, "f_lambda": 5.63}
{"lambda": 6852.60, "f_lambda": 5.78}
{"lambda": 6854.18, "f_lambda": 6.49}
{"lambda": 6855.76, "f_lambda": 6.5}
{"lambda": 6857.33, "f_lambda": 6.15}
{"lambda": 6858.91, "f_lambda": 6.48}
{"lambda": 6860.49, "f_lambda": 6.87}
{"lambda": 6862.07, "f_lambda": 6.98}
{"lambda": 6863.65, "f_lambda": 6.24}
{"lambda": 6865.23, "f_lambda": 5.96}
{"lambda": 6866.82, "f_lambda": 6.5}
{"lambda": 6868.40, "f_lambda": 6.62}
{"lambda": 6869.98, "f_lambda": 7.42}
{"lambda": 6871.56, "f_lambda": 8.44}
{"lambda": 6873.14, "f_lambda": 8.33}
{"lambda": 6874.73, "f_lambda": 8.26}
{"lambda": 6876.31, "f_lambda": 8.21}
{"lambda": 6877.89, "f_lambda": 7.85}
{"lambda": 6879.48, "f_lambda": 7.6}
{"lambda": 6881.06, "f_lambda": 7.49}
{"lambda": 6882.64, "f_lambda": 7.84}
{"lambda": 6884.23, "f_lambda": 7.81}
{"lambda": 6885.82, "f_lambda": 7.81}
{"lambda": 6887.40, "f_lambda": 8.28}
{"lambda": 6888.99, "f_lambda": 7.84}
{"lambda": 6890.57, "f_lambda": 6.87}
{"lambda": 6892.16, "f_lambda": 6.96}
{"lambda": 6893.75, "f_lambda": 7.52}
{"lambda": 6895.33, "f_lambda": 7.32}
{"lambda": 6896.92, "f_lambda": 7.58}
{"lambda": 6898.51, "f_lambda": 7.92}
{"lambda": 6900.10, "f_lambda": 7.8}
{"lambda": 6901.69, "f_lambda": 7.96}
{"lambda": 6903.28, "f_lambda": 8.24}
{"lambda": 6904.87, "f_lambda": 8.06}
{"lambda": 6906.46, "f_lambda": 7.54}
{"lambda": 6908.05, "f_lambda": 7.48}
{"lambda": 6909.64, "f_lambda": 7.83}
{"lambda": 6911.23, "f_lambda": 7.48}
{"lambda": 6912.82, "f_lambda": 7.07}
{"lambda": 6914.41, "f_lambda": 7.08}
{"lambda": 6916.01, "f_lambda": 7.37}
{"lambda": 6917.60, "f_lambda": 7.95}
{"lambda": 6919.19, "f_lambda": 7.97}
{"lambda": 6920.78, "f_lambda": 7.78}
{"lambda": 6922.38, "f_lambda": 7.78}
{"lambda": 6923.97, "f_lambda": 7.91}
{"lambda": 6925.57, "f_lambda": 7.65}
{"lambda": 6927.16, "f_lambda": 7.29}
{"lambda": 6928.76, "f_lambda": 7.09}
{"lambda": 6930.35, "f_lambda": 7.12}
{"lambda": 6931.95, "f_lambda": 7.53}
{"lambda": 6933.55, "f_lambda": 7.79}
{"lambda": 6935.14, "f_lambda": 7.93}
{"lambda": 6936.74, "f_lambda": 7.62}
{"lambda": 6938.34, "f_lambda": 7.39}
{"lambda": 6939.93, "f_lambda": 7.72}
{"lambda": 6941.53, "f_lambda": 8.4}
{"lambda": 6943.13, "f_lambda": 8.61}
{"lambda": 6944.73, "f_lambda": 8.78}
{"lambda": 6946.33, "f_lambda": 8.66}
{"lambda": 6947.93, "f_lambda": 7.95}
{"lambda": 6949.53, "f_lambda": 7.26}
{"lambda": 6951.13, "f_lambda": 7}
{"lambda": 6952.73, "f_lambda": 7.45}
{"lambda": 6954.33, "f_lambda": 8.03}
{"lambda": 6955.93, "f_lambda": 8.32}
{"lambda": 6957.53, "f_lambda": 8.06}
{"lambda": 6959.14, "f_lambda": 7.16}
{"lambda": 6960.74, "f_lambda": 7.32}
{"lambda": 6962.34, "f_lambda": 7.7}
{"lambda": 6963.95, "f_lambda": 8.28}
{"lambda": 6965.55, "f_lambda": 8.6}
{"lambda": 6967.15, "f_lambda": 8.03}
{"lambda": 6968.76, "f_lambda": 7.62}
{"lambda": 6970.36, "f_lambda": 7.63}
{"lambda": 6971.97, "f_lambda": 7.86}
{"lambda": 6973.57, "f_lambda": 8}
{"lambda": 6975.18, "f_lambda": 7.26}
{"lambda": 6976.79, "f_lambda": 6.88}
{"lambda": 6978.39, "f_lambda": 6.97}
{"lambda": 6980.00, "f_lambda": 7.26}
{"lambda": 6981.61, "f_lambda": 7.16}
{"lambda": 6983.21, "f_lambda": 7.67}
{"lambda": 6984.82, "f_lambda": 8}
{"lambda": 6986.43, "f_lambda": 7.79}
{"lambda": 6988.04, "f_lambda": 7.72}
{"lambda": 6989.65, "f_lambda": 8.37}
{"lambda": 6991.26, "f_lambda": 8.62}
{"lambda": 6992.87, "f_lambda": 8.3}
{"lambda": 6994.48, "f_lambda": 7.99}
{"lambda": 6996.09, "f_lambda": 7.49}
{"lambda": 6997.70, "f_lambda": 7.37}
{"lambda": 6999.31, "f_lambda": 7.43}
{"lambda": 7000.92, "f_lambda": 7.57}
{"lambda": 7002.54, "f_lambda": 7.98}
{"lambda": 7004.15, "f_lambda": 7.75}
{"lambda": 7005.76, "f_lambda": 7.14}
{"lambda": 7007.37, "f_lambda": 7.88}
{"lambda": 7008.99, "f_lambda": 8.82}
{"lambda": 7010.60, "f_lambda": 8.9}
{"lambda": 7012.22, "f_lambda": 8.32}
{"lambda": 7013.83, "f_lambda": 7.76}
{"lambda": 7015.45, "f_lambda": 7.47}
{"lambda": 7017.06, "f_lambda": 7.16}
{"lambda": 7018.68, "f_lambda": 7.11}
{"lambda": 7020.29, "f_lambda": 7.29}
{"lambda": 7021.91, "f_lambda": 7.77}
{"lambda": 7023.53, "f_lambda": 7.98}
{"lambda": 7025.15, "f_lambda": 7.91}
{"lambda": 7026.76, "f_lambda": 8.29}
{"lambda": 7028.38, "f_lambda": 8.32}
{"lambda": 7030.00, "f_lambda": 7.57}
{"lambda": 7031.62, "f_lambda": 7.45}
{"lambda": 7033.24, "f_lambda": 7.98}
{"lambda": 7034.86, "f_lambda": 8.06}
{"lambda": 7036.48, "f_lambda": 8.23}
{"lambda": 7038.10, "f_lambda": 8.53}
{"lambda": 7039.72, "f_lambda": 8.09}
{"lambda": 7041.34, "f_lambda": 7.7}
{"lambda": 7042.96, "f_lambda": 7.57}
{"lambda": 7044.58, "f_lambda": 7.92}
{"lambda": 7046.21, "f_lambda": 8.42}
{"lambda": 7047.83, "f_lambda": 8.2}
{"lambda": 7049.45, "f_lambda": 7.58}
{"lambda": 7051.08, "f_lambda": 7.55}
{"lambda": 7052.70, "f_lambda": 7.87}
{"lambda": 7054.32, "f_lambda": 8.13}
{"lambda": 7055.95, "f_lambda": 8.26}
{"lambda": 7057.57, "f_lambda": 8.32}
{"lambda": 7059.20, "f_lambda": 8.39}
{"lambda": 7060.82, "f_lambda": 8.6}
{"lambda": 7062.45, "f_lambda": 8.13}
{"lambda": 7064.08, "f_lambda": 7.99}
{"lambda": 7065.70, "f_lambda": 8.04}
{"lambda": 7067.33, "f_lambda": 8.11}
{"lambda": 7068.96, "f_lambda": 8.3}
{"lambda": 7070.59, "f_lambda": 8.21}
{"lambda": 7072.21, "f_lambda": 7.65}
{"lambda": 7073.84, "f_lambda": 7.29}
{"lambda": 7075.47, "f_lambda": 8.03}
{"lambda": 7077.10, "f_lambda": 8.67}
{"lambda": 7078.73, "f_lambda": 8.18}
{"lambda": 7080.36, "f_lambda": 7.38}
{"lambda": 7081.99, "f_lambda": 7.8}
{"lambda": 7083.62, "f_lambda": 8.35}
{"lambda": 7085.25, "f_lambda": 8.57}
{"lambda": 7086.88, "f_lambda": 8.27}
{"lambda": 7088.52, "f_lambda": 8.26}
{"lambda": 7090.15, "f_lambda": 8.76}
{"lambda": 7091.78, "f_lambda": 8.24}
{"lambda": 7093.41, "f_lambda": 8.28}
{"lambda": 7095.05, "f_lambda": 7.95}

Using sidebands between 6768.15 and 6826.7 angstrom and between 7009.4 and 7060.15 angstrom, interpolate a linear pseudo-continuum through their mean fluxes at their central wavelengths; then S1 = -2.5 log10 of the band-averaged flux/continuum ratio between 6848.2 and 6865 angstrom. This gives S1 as 0.27 mag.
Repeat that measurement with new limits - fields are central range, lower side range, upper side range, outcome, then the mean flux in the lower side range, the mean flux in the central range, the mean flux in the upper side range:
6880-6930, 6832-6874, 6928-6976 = -0.06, 6.59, 7.63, 7.81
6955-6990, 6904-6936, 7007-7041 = 0.01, 7.59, 7.7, 7.94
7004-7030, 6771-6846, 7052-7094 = 0.03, 7.81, 7.86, 8.16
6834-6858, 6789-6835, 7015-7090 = 0.28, 8.03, 6.2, 7.99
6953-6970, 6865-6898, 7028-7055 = -0.02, 7.58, 7.89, 7.94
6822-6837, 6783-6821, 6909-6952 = 0.00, 8.03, 8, 7.7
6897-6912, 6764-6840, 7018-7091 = 0.03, 8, 7.8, 8.03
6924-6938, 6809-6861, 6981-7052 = 0.00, 7.13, 7.52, 7.87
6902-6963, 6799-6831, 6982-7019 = 0.02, 7.95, 7.72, 7.86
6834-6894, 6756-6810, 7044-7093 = 0.17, 8.13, 6.92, 8.12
